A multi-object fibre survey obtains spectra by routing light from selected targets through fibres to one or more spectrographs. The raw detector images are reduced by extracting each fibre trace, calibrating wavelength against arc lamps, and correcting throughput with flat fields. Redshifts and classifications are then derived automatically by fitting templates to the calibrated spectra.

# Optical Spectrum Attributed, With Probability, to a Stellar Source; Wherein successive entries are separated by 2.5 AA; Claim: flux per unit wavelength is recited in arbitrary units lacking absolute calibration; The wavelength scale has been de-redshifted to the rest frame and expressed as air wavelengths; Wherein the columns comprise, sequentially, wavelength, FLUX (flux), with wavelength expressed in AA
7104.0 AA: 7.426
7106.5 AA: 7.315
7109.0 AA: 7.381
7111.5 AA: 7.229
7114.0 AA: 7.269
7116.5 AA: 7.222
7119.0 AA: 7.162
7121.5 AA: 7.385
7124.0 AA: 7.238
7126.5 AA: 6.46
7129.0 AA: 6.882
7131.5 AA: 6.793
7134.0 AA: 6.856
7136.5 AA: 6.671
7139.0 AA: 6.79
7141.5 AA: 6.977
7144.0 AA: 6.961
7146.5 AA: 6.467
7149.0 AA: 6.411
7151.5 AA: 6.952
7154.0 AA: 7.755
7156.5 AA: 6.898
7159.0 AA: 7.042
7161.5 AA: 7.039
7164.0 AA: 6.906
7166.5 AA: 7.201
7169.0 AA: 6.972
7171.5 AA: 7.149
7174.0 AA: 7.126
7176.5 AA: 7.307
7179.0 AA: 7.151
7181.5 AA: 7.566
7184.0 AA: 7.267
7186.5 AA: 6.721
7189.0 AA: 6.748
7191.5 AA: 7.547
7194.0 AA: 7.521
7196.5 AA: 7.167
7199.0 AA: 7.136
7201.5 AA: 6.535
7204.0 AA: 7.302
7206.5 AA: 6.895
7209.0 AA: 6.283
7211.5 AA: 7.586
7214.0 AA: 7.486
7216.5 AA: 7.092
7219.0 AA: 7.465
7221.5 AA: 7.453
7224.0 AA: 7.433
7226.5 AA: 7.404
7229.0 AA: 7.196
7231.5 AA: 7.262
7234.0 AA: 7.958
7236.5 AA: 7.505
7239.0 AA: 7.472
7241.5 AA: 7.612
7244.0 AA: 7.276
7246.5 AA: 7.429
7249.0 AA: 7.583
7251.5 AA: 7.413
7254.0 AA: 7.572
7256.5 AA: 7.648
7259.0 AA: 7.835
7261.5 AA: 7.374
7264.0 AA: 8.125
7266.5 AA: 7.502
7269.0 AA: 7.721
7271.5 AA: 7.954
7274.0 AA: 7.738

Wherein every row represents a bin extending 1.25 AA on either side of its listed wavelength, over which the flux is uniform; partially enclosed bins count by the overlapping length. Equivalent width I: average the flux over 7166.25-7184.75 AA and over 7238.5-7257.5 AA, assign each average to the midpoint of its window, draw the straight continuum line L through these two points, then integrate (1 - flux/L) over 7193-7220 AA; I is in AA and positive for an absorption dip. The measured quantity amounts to 0.8 AA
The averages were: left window 7.22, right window 7.5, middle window 7.13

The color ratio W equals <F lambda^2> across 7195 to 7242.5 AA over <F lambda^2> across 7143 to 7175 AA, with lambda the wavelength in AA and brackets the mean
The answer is 1.06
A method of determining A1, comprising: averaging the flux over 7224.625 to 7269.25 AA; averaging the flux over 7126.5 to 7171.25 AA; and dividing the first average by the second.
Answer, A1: 1.09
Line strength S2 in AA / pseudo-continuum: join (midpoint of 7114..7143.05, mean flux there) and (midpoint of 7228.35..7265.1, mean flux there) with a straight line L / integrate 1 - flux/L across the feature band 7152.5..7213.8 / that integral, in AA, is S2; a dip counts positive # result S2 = 0.9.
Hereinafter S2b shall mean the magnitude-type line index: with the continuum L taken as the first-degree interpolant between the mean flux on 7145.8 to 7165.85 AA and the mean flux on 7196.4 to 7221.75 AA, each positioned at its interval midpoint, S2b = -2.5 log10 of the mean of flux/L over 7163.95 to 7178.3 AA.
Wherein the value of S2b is -0.02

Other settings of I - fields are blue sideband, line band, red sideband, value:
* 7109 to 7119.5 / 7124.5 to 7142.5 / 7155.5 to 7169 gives 0.9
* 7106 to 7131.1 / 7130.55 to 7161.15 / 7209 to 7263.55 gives 1.4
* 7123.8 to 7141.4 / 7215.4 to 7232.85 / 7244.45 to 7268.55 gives 0.1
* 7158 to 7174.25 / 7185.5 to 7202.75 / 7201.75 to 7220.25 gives 0.1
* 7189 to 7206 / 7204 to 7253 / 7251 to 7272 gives 0.4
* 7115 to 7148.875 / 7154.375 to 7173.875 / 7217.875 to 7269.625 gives 0.0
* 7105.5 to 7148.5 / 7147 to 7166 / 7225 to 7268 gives 0.4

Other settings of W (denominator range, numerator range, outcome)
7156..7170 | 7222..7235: 1.08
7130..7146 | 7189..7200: 1.08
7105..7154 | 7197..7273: 1.09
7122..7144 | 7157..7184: 1.05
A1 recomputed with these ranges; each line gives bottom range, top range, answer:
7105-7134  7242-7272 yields 1.07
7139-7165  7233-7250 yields 1.09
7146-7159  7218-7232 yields 1.06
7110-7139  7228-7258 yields 1.07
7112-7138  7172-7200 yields 1.03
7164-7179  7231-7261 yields 1.06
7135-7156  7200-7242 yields 1.06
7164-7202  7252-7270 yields 1.07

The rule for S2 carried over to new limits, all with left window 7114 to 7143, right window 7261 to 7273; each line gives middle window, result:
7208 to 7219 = 0.4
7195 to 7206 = 0.5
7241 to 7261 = 0.3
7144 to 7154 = 0.4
